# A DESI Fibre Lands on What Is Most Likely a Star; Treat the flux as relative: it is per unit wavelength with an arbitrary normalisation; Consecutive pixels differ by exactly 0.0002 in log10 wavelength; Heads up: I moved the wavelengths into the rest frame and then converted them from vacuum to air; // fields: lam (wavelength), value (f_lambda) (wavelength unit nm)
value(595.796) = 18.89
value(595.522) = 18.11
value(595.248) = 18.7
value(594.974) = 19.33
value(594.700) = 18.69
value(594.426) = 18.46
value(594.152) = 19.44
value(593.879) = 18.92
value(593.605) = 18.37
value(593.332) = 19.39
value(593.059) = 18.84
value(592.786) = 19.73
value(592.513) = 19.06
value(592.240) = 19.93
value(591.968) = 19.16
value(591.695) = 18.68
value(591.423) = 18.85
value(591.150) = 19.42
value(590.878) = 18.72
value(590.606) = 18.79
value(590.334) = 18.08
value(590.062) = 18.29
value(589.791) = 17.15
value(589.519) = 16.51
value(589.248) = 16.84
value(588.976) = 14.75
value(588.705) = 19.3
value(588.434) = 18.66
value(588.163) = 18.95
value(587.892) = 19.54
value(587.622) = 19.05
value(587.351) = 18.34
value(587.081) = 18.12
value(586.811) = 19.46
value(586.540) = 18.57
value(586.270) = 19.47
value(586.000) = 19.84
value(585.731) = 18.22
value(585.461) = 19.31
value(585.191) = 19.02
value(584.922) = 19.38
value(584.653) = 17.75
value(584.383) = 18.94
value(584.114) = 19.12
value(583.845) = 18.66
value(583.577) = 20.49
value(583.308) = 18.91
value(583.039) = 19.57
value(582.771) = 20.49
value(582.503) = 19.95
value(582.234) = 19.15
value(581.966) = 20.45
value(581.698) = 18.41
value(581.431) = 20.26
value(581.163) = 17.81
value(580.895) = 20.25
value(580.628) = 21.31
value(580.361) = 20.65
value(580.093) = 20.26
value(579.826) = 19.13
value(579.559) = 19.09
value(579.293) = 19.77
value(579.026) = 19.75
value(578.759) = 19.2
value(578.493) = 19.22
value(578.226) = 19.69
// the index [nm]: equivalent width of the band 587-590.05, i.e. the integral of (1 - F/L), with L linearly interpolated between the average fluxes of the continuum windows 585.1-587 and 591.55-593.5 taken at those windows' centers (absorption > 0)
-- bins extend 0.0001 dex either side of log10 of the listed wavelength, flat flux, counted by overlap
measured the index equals 0.19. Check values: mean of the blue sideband 19.1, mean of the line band 17.9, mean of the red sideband 19.2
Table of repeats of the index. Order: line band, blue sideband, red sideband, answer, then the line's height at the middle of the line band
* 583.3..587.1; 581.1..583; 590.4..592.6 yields 0.07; 19.4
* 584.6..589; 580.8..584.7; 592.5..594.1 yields 0.10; 19.3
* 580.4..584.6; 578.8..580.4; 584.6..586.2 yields -0.05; 19.3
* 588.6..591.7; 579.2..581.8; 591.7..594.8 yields 0.21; 19.2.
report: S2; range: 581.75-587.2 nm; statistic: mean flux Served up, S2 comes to 19.2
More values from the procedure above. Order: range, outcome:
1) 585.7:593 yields 18.6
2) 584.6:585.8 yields 18.8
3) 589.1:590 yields 16.9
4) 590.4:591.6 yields 18.9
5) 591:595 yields 19.1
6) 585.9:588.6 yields 19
